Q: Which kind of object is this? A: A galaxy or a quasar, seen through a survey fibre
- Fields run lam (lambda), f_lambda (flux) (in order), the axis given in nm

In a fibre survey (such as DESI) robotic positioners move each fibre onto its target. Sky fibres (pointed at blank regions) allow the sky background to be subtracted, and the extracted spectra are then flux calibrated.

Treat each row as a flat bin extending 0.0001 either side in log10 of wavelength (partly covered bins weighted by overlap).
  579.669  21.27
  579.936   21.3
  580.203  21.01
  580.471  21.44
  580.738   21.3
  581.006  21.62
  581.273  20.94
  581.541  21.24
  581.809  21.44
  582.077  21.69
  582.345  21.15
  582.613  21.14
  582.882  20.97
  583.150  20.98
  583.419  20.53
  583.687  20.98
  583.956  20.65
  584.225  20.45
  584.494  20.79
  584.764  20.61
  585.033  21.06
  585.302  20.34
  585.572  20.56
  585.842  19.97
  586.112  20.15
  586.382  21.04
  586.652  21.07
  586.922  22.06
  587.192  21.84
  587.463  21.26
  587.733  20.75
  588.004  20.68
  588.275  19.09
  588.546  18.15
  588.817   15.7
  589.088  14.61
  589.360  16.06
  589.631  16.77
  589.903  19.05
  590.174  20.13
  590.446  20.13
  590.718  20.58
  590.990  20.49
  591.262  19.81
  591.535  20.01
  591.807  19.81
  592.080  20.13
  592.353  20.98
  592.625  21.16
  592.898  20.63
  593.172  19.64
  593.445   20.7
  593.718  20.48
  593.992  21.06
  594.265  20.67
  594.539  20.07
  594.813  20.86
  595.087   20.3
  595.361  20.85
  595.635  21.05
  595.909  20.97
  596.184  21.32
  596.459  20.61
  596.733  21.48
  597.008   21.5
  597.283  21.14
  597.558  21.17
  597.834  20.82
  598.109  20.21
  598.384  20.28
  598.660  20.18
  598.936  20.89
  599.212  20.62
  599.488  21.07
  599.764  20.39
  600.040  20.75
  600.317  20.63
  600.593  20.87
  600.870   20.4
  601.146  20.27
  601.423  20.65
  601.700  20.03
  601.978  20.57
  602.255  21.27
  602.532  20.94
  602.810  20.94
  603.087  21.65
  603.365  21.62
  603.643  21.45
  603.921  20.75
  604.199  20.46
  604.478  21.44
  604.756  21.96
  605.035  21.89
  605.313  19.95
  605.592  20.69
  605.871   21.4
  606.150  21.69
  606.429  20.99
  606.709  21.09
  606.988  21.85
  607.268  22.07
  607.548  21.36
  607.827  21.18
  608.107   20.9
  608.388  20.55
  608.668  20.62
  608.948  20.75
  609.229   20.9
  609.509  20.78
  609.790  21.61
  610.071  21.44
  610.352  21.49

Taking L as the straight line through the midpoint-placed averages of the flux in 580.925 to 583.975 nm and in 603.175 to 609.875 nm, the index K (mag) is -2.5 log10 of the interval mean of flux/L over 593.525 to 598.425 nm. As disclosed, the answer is 0.02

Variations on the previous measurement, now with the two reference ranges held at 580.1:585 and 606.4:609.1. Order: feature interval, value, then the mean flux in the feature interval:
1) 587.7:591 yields 0.14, 18.5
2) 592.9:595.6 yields 0.03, 20.5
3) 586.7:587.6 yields -0.03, 21.7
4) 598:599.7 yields 0.03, 20.5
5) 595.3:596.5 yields 0.01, 21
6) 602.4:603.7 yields -0.01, 21.3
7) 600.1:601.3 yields 0.03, 20.6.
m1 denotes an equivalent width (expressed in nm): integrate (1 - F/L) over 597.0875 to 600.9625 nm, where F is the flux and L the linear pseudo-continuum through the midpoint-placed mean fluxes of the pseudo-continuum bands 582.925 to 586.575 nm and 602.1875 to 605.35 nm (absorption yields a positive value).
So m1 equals 0.07 nm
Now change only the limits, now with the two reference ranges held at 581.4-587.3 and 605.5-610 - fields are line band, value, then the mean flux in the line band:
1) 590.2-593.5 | 0.11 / 20.3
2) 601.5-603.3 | 0.02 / 20.9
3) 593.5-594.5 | 0.02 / 20.7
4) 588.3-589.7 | 0.30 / 16.5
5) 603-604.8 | -0.01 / 21.3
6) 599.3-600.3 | 0.02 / 20.7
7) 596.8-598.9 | 0.03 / 20.8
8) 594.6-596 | 0.02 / 20.8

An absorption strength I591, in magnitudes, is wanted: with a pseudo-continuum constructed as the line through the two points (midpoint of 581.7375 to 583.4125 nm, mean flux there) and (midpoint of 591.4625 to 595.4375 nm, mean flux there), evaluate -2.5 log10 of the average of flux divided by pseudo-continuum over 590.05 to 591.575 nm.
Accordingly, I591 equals 0.02 mag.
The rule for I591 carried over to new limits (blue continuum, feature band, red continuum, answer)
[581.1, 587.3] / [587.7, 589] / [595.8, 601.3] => 0.128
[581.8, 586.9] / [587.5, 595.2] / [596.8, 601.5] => 0.062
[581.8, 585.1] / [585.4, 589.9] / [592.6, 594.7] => 0.077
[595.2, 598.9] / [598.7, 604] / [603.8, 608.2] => 0.012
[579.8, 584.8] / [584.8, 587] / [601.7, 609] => 0.017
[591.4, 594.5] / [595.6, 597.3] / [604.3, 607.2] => -0.024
